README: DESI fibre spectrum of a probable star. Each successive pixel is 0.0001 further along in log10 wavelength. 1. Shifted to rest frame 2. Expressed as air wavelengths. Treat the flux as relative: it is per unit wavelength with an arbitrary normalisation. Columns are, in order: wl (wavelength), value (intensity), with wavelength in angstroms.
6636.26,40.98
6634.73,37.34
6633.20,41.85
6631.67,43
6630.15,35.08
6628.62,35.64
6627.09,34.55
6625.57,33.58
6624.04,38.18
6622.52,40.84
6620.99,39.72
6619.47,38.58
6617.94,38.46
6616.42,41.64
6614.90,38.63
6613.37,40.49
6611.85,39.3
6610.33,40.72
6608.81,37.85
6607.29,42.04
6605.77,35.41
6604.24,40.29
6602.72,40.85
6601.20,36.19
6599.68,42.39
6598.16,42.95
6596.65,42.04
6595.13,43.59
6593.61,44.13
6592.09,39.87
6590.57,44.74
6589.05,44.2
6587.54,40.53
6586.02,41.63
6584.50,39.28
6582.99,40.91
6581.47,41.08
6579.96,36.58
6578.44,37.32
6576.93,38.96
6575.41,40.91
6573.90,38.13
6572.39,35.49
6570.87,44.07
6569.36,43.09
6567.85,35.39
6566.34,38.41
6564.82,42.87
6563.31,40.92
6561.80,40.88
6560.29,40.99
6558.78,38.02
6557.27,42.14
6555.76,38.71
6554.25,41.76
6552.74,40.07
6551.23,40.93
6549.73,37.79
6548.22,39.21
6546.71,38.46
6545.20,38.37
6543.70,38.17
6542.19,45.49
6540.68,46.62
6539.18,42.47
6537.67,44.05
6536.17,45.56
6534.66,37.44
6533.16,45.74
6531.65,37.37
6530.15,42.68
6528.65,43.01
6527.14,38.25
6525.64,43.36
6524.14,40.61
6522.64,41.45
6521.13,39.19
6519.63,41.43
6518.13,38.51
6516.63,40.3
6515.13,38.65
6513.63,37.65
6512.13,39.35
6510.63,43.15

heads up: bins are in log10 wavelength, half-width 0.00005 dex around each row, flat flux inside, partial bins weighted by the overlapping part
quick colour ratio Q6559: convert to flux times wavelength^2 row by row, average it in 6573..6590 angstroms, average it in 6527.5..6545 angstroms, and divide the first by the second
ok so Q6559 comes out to 0.96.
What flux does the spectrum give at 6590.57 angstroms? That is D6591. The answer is 44.74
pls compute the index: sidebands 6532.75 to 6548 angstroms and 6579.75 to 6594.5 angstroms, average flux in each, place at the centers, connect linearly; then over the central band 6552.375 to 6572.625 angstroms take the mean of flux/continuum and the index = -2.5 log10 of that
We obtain 0.04 mag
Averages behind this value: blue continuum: 42.1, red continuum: 41.5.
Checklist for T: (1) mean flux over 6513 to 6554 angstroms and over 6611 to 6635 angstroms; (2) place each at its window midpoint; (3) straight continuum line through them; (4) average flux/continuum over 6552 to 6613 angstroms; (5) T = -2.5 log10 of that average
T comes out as -0.02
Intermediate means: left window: 40.9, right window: 38.6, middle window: 40.4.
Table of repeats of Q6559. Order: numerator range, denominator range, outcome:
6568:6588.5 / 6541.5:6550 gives 1.01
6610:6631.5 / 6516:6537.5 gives 0.96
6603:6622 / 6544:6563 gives 1.01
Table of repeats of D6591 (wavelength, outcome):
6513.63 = 37.65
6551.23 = 40.93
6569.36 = 43.09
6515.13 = 38.65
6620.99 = 39.72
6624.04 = 38.18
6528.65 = 43.01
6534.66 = 37.44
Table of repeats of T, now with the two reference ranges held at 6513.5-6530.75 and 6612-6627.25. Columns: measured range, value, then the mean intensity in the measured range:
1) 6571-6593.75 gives -0.02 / 40.2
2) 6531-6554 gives -0.03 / 41.2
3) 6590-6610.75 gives -0.05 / 40.9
